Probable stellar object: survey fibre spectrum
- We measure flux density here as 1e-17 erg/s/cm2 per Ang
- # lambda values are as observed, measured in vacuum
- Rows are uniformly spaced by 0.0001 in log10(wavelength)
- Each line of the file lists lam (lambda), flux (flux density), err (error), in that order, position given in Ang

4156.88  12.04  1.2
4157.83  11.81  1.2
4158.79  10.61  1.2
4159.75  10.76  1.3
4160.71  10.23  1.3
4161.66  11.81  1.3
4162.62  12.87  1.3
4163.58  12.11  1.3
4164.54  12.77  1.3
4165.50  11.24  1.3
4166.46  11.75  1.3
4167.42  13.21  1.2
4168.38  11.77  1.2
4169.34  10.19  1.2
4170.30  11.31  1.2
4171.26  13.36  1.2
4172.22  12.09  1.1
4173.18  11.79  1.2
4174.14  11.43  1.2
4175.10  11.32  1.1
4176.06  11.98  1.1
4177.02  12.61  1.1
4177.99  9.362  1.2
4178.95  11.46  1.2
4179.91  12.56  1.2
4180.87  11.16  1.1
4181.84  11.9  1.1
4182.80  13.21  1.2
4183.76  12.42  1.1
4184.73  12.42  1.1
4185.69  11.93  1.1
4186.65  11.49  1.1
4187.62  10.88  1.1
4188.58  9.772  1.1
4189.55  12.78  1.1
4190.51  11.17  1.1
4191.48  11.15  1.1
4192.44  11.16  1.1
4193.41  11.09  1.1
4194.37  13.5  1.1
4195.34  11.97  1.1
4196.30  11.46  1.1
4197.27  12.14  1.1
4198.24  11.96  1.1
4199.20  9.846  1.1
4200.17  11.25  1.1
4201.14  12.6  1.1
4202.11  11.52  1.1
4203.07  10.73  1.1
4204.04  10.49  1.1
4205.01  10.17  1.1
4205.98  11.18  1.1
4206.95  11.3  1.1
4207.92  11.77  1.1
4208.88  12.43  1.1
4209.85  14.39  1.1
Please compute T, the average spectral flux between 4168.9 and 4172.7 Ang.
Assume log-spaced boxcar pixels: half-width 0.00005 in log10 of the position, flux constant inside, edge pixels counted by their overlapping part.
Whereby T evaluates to 11.8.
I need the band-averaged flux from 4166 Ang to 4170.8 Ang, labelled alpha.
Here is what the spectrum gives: 11.7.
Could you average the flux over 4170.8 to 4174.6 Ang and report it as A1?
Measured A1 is 12.2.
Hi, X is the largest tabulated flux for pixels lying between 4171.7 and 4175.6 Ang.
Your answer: 12.09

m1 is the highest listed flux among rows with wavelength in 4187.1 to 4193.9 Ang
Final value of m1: 12.78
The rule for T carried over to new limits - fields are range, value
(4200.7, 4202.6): 12.1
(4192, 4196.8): 11.8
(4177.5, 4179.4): 10.4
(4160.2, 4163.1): 11.6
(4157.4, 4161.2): 10.8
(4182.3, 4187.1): 12.3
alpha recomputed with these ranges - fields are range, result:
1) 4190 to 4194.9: 11.6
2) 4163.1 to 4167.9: 12.2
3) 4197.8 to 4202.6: 11.4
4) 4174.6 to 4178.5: 11.3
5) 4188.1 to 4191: 11.2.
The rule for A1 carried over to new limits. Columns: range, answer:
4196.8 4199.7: 11.3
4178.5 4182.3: 11.8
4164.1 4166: 12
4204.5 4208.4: 11.1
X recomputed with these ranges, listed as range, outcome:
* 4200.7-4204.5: 12.6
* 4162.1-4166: 12.87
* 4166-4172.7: 13.36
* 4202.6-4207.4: 11.3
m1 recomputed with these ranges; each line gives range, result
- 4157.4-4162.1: 11.81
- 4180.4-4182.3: 11.9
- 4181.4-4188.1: 13.21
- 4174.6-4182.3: 12.61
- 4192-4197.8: 13.5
